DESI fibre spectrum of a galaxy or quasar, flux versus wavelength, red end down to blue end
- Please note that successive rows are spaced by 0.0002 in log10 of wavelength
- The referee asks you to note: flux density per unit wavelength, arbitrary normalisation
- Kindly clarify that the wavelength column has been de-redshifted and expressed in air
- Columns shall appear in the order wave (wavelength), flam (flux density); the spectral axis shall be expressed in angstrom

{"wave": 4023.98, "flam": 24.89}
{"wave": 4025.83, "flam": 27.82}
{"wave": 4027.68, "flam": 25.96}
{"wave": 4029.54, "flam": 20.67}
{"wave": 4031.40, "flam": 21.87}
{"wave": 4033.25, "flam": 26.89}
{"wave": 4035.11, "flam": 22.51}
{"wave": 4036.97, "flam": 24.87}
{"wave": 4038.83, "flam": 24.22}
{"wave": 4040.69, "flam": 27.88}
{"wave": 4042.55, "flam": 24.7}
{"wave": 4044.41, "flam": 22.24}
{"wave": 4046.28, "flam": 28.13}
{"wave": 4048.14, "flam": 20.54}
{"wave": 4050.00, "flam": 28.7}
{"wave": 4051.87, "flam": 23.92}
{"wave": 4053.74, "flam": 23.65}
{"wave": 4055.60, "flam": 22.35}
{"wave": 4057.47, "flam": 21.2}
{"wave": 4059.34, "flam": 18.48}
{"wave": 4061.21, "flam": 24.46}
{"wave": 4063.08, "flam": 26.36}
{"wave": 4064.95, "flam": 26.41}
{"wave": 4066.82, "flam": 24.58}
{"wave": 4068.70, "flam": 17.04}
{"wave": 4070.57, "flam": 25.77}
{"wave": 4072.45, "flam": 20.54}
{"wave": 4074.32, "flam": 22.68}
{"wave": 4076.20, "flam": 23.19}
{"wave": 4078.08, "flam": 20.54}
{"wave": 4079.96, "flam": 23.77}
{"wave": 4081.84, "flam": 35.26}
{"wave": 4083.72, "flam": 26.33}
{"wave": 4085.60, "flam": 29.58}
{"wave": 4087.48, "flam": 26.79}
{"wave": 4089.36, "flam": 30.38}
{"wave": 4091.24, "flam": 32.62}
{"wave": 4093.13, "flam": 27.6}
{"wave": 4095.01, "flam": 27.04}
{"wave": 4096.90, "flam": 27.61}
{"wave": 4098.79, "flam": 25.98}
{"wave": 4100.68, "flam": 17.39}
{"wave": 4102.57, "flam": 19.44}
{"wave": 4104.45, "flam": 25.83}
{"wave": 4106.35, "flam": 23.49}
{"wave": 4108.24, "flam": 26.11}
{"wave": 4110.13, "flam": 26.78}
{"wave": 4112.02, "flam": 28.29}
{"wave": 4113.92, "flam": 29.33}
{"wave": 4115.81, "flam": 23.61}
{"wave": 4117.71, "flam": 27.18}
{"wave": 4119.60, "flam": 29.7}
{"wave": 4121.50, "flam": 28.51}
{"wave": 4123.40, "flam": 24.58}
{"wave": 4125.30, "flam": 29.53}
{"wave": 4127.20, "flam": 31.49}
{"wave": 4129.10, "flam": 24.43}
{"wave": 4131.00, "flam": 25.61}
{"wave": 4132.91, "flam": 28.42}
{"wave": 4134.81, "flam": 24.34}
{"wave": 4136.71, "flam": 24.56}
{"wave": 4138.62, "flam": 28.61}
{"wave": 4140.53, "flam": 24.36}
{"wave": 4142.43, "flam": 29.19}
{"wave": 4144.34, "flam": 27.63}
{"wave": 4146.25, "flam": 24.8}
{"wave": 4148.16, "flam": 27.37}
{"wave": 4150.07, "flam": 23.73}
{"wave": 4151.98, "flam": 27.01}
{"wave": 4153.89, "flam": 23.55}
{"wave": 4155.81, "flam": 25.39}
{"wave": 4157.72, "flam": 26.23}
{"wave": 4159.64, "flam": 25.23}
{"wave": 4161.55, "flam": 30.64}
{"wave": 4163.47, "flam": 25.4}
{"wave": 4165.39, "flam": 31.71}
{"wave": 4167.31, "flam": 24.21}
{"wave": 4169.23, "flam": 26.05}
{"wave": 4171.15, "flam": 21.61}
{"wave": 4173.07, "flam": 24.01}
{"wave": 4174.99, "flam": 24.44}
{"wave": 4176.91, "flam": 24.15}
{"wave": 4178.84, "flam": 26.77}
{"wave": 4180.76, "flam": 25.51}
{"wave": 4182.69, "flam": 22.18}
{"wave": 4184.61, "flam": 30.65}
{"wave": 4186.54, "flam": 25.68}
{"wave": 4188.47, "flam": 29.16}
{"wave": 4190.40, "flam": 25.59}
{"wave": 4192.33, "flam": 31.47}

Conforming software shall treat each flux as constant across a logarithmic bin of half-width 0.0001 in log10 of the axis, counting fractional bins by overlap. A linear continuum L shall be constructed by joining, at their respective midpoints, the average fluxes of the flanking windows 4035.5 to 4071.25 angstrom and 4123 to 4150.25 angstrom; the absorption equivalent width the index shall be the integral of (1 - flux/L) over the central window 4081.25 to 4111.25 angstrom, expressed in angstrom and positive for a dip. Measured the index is -1.6 angstrom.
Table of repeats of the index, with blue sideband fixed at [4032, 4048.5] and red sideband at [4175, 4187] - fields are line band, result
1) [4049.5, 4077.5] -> 2.0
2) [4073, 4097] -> -1.9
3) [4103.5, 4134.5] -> -2.1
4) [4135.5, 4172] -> -0.9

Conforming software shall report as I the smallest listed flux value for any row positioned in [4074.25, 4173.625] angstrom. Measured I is 17.39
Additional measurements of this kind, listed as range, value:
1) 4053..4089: 17.04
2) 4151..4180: 21.61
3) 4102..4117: 19.44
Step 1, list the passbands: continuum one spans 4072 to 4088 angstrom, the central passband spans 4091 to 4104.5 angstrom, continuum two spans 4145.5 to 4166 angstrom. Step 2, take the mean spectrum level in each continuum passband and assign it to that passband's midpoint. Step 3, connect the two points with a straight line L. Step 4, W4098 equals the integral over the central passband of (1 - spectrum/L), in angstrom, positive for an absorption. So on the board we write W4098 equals 0.4 angstrom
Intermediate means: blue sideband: 25.5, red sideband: 26.4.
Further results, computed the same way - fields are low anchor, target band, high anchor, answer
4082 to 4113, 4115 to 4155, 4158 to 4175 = -0.5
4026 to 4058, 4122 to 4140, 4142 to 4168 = -0.5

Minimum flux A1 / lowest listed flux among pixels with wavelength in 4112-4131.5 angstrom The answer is 23.61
